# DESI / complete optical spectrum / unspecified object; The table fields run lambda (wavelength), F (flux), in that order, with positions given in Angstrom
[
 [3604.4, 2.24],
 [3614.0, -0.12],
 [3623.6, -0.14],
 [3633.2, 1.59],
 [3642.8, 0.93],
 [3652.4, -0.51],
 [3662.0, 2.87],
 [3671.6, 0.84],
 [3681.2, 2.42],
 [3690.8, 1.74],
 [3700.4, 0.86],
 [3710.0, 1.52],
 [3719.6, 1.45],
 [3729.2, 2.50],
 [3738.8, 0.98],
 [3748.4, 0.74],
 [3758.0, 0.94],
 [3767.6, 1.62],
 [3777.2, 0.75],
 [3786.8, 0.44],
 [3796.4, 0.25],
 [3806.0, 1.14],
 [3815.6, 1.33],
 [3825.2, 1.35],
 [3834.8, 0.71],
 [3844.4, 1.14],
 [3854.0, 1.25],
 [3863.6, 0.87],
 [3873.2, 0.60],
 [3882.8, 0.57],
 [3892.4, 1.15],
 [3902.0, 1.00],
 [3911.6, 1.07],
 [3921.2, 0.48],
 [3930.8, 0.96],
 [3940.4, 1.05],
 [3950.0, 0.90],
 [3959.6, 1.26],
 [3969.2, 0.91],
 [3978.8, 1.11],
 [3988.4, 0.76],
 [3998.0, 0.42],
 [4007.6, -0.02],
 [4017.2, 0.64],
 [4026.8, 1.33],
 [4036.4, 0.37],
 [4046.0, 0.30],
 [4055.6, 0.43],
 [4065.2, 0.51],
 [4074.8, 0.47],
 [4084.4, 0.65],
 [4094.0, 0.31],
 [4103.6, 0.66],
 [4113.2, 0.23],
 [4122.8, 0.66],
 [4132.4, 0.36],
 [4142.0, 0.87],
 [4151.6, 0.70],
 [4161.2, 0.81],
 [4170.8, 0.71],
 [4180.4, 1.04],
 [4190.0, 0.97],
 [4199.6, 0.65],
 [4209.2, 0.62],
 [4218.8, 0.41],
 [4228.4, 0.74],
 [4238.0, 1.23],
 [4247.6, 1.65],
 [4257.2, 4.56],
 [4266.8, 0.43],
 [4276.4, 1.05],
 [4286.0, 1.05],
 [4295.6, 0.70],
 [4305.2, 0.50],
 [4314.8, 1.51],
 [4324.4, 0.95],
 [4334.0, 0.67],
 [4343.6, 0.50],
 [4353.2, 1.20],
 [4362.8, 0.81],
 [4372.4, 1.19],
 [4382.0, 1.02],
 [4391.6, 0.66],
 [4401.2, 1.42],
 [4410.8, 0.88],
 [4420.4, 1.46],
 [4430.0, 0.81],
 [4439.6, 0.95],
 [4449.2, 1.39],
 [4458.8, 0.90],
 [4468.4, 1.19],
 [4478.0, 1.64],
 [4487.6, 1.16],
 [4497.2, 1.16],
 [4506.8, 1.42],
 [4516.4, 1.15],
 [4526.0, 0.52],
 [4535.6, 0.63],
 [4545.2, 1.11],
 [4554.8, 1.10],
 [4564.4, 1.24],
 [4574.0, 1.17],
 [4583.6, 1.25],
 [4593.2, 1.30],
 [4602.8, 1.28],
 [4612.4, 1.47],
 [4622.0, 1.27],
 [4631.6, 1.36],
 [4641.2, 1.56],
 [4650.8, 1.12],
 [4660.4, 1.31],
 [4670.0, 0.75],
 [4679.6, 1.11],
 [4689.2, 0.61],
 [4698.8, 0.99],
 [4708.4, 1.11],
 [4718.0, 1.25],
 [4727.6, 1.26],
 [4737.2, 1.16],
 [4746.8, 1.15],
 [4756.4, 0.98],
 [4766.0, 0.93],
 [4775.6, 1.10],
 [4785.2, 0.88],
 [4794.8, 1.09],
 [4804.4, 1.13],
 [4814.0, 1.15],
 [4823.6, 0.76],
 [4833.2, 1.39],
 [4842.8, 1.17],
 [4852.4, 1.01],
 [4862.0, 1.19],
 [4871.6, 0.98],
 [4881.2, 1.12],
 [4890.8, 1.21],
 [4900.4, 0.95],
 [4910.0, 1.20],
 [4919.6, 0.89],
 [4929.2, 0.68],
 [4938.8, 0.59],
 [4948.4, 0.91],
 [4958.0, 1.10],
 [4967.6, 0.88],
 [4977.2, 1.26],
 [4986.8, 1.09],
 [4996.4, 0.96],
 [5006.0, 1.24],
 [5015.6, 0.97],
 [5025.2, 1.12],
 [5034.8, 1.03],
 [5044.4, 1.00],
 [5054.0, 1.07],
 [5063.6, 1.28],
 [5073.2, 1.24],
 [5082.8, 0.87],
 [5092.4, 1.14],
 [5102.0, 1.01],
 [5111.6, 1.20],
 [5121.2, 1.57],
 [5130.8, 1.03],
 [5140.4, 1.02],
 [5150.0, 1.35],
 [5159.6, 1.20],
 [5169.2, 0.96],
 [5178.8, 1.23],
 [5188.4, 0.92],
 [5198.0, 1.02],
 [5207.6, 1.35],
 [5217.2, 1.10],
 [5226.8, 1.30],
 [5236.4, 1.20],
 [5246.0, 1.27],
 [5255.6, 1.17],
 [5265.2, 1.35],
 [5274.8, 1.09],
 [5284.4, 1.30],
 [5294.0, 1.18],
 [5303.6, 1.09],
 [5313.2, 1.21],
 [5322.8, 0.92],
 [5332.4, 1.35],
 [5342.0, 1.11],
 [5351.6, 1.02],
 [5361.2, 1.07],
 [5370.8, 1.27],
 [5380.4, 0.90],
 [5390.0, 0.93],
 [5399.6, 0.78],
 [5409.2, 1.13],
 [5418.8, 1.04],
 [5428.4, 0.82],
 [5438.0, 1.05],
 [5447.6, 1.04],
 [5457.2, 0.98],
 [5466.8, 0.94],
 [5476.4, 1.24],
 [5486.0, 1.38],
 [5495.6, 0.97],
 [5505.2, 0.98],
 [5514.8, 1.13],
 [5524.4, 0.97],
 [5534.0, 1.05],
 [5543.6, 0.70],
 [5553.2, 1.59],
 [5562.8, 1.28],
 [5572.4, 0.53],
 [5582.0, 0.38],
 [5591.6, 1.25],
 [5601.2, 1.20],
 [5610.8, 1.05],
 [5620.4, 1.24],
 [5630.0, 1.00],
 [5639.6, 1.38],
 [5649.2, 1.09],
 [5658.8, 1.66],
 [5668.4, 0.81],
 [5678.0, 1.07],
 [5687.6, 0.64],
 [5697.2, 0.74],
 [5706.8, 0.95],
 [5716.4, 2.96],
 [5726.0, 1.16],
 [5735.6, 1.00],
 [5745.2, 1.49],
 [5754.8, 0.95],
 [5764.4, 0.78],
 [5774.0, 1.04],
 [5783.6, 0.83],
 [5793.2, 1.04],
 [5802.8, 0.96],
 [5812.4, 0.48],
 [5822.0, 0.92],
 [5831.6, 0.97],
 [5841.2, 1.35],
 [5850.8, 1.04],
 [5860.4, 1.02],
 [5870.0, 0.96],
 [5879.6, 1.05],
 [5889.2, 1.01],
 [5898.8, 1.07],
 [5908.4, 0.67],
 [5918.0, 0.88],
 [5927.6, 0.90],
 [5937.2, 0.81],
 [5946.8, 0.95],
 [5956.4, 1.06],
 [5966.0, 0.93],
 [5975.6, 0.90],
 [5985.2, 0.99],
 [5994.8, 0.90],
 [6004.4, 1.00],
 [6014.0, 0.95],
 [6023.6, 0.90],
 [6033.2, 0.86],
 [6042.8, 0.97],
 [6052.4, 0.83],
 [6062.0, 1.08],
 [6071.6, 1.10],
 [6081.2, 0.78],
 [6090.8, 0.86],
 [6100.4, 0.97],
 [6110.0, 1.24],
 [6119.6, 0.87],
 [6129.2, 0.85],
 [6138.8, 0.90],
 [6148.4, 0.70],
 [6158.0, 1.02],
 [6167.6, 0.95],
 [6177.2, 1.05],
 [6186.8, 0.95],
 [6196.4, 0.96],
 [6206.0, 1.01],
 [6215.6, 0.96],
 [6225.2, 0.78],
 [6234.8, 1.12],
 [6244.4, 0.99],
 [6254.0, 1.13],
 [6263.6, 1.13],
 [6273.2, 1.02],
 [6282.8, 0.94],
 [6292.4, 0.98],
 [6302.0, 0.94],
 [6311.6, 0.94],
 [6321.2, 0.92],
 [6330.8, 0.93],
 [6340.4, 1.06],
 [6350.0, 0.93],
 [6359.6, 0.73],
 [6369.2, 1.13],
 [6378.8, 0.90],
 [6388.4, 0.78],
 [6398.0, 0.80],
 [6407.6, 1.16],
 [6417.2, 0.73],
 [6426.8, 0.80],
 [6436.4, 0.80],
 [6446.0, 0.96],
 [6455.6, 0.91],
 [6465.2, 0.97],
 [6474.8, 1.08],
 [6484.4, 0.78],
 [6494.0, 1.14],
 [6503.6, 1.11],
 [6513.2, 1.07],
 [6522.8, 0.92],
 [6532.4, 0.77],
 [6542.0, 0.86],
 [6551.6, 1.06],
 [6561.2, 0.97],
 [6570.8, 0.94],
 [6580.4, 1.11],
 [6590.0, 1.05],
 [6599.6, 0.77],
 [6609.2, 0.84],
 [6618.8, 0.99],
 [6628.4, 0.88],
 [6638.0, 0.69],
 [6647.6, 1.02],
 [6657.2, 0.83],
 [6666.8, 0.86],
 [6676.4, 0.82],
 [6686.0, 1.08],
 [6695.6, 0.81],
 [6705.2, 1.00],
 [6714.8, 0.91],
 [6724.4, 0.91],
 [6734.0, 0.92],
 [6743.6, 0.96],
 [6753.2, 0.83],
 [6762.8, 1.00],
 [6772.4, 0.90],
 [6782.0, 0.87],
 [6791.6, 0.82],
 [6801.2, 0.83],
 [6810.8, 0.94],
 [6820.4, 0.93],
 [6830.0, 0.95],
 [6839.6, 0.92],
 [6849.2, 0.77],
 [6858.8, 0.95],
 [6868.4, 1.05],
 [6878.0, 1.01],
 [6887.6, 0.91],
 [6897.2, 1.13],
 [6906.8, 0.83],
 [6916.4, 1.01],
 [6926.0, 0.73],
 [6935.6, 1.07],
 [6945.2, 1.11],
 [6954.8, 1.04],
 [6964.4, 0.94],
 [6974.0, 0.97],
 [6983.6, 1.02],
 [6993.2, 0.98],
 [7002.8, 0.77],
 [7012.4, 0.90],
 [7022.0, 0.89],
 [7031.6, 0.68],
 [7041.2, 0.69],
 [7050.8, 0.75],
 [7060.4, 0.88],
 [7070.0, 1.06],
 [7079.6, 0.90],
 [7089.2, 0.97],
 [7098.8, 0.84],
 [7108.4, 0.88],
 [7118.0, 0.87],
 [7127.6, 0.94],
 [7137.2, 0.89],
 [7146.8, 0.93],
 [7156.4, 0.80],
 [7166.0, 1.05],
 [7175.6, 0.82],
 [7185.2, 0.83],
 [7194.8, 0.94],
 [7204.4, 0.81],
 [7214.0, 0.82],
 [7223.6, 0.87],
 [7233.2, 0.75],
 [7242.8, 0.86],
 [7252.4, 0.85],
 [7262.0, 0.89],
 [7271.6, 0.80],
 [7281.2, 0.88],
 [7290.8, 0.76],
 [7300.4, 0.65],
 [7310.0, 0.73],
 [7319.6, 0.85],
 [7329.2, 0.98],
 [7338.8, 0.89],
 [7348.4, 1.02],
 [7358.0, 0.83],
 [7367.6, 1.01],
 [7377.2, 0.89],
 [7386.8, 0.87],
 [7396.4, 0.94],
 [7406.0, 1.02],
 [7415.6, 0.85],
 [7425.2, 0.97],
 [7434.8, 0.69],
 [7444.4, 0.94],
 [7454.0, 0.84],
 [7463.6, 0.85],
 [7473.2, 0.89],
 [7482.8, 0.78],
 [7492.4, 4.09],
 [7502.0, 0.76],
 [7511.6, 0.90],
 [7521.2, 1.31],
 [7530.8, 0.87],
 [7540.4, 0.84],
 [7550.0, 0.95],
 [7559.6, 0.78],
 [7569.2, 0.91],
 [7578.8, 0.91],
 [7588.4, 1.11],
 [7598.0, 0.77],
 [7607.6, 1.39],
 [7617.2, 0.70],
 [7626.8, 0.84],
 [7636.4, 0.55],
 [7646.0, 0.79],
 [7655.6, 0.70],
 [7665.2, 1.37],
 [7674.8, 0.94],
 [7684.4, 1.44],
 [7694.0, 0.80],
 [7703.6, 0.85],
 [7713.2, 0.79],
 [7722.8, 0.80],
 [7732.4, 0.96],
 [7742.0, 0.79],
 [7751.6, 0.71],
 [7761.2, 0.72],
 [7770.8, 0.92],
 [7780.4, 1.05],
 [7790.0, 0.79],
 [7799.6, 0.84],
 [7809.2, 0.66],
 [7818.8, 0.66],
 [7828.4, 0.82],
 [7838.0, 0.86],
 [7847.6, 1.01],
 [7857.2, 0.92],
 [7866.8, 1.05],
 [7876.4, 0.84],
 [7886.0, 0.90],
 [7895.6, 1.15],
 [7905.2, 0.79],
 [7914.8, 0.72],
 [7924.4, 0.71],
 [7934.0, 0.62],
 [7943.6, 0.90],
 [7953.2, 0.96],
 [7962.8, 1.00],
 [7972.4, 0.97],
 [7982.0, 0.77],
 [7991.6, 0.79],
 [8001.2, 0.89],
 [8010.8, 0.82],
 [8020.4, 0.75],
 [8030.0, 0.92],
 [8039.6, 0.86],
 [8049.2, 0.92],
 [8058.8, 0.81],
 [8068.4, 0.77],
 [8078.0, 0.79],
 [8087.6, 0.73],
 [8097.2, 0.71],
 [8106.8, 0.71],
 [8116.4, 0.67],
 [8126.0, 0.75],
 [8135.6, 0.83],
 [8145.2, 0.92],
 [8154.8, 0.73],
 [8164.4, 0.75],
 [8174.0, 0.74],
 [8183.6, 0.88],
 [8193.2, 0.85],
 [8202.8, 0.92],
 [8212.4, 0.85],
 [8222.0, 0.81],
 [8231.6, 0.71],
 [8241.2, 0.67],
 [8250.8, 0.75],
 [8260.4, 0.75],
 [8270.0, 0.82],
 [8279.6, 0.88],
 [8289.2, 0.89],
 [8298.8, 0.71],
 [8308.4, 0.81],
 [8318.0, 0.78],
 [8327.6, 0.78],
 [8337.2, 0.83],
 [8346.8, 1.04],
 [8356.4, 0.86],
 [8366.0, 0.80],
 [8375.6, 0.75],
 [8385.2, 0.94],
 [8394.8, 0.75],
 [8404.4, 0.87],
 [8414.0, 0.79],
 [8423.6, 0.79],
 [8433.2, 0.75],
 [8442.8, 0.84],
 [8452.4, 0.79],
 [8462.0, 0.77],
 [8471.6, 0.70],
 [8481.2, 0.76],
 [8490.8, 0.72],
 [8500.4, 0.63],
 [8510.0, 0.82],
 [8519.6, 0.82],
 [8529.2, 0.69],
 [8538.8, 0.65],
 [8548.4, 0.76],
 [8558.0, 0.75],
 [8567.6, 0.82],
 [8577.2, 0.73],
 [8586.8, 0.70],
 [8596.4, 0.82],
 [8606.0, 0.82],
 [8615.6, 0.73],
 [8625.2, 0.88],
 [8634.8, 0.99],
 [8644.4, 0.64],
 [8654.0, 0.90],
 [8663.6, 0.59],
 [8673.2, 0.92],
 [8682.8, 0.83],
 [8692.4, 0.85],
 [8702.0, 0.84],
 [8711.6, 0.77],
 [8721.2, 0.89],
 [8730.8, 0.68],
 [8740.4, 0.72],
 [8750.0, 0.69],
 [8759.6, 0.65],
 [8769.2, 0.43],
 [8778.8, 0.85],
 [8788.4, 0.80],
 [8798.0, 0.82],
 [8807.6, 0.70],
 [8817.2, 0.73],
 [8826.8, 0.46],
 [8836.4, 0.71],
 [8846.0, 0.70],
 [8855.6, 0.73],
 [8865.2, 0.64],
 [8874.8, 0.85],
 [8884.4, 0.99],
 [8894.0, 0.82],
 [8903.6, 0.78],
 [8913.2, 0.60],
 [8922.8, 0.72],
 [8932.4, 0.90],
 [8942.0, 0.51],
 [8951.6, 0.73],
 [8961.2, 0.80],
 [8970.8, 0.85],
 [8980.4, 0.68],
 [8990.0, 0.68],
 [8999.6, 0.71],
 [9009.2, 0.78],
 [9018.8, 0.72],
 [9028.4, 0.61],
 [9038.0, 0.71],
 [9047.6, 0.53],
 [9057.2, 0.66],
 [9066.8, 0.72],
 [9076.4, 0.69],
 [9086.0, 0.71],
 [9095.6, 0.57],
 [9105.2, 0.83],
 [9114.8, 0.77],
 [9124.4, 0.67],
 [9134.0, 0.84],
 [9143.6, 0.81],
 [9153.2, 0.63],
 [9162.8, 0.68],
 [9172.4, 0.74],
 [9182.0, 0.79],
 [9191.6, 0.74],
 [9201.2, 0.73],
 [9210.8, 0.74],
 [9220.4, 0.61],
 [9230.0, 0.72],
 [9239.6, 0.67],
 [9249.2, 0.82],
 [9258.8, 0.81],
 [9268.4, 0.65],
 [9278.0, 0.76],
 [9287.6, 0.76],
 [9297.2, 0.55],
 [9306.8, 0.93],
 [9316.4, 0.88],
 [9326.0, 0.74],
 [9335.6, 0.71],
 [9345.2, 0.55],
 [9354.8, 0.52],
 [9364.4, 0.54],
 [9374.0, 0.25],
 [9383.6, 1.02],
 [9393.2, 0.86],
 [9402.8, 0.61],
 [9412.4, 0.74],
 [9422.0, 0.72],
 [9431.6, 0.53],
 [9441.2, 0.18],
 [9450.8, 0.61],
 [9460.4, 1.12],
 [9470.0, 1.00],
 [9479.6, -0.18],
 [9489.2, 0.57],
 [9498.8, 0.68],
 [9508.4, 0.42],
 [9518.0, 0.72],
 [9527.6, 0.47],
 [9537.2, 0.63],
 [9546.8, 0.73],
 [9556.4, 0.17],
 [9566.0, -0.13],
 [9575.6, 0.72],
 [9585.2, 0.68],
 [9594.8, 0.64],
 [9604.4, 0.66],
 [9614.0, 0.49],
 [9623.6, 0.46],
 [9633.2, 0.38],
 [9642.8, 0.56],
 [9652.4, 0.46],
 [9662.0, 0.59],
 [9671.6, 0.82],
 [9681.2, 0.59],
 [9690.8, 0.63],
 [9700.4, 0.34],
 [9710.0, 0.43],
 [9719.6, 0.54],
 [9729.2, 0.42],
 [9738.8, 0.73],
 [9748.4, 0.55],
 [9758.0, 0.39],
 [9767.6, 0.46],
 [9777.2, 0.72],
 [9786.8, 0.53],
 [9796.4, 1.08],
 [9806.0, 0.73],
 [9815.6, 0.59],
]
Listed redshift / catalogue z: 0.142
